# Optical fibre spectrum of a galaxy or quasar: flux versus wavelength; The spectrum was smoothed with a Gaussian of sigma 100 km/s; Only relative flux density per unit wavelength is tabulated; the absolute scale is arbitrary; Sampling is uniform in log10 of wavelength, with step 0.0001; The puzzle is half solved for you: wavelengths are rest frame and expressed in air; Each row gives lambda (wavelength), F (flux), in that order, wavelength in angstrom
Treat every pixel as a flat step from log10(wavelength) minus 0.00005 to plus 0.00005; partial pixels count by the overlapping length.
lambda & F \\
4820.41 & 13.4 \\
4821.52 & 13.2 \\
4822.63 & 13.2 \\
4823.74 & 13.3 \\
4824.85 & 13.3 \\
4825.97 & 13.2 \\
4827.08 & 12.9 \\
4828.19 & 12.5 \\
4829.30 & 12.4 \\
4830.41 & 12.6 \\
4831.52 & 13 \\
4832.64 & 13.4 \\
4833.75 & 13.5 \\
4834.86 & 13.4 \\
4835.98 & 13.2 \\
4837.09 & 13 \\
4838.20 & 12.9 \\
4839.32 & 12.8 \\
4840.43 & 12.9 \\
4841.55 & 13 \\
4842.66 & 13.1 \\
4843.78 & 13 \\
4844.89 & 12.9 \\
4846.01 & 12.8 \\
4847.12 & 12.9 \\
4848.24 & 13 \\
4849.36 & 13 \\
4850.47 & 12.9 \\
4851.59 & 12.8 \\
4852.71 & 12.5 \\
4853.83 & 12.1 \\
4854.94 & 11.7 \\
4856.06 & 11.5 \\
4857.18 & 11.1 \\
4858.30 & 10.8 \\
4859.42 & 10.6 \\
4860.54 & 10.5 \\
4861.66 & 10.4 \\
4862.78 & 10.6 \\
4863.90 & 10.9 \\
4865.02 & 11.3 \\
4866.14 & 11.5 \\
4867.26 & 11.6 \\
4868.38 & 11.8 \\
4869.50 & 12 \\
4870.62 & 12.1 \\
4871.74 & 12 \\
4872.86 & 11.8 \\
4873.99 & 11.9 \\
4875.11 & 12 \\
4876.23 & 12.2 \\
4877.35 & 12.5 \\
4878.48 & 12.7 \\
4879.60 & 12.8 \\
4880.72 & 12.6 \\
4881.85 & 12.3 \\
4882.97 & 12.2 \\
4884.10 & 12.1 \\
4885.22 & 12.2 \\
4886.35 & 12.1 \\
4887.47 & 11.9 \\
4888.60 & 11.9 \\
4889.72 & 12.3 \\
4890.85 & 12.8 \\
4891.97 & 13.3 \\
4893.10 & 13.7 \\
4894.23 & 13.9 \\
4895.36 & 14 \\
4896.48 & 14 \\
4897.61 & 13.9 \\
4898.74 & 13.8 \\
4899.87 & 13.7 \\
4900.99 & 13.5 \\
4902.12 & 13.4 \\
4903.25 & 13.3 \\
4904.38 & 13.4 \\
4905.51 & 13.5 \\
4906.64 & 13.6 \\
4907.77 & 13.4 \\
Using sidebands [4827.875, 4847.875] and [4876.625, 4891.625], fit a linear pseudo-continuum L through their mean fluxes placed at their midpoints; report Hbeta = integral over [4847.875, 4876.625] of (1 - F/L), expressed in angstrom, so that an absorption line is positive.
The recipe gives 2.14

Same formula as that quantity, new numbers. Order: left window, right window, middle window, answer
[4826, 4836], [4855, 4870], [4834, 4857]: -1.2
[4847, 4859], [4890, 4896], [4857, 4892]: 2.9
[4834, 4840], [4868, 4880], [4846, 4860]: 0.7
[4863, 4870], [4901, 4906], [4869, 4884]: -0.3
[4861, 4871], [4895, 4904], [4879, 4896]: 0.2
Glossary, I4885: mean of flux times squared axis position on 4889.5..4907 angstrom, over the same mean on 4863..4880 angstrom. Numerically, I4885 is 1.1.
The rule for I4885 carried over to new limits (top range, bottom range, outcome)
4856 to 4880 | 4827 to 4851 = 0.90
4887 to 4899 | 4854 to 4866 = 1.22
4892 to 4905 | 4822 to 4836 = 1.08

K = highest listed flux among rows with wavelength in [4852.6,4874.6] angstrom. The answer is 12.5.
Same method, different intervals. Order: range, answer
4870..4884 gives 12.8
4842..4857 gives 13.1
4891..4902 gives 14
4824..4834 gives 13.5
